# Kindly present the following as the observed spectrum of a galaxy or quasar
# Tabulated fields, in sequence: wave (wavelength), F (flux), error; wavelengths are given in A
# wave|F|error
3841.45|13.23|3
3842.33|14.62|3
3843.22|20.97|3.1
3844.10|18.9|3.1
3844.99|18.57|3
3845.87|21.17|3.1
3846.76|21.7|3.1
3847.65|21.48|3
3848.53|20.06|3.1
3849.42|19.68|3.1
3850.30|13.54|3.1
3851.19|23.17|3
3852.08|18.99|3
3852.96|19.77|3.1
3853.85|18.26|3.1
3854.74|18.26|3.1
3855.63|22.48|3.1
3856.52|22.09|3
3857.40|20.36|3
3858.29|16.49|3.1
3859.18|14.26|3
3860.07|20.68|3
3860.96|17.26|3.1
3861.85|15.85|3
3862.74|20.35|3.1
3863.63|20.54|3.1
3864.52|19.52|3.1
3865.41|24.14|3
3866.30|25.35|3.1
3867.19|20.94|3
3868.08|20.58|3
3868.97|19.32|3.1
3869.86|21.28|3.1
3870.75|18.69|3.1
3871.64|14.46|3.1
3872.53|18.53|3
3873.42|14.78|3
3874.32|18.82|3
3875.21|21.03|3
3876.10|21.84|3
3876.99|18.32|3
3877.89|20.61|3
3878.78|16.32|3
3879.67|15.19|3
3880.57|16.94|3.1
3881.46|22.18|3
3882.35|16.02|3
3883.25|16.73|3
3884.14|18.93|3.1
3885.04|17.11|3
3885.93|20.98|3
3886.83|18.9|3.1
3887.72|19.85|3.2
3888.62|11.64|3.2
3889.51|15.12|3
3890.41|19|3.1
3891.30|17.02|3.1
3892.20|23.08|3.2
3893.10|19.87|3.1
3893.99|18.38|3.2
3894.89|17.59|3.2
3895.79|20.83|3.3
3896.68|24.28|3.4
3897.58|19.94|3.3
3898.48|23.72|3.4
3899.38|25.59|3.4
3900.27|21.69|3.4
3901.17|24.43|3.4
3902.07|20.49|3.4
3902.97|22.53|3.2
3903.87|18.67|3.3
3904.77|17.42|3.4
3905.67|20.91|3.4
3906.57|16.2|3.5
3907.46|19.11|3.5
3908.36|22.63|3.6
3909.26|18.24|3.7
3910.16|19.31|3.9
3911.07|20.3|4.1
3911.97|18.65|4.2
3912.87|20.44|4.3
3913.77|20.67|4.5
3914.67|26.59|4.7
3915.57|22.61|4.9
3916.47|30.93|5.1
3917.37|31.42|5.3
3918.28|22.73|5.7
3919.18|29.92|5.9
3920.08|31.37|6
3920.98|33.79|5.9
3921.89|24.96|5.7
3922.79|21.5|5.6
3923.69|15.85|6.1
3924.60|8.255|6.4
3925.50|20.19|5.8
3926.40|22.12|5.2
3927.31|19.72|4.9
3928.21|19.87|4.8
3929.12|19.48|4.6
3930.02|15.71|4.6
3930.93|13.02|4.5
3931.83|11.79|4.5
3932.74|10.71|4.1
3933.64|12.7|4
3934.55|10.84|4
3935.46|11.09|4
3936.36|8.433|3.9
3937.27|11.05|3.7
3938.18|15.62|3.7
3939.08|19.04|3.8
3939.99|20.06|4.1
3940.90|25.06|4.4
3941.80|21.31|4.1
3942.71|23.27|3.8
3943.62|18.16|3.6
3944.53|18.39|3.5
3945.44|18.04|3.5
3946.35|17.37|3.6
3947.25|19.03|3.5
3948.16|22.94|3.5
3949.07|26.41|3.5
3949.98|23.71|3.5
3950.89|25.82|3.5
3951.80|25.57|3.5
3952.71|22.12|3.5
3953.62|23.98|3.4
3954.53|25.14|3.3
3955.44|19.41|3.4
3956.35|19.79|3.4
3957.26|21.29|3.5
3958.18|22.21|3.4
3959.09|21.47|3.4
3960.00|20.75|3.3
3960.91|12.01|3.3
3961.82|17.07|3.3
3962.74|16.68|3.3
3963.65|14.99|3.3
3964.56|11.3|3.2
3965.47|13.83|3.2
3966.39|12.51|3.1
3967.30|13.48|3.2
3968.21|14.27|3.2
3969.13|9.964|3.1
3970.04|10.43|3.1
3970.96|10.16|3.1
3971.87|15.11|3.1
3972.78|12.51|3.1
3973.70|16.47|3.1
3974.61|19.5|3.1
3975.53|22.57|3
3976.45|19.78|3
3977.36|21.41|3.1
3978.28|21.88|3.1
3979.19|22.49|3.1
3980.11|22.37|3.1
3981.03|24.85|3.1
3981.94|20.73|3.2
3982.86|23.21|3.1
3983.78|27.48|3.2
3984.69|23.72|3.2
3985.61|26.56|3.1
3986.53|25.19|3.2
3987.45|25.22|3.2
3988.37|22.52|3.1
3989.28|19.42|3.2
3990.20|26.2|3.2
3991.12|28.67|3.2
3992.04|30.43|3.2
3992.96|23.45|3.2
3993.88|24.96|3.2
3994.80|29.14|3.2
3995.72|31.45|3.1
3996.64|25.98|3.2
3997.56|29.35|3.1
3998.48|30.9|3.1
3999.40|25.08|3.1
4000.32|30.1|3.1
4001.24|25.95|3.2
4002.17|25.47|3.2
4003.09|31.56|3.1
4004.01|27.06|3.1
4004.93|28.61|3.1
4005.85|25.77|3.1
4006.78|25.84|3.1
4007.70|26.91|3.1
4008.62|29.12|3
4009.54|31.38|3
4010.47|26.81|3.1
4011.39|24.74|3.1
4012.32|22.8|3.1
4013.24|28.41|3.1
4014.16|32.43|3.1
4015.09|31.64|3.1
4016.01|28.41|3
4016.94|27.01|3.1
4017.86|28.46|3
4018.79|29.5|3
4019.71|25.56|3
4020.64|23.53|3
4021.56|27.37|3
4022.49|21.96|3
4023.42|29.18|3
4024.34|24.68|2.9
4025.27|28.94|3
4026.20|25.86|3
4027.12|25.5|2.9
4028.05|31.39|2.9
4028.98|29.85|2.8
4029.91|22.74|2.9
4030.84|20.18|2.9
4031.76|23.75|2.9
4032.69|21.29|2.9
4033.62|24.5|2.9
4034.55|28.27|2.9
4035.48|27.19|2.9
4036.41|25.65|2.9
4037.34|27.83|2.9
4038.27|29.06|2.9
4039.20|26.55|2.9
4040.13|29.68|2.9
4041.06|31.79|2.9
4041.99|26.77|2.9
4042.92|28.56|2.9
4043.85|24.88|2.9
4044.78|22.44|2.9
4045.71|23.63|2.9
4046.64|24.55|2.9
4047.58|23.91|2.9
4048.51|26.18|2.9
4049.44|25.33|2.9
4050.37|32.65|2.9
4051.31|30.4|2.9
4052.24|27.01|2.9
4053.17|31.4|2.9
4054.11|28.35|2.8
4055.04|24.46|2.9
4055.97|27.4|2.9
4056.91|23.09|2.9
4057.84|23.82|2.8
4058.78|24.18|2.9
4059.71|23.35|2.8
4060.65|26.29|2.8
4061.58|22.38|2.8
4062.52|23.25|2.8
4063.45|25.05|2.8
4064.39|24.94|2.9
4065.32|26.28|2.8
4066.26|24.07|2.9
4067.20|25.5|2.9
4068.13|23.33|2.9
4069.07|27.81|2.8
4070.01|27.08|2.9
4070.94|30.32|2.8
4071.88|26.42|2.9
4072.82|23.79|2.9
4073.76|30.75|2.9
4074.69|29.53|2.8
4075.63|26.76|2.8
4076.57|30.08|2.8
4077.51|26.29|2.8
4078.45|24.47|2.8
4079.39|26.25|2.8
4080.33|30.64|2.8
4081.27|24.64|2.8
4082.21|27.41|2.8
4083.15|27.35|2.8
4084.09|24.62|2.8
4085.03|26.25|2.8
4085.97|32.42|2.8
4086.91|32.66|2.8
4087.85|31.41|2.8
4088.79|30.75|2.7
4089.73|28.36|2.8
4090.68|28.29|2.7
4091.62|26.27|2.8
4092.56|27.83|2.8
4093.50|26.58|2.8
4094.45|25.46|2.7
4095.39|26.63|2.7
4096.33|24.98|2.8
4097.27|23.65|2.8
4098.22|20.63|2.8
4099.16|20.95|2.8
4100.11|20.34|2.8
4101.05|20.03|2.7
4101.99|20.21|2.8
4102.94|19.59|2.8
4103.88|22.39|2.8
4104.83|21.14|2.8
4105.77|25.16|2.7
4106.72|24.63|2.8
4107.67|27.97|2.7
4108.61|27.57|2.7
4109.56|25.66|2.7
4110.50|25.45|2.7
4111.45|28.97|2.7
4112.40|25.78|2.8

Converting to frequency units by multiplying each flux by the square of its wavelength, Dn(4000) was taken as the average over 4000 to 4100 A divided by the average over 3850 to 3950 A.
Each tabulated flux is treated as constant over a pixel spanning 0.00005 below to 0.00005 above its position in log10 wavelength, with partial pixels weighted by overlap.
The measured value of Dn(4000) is 1.5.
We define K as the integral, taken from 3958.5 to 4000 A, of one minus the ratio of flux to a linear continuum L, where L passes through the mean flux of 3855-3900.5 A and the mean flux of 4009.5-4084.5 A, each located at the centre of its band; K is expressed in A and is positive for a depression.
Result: 5.0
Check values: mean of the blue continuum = 19.3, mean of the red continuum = 26.5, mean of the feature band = 20.9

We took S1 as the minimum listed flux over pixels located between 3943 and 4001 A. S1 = 9.964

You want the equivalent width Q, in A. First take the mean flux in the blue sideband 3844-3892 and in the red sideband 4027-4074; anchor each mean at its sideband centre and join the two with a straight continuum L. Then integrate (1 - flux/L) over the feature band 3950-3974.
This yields 5.57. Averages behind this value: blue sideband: 19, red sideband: 26.2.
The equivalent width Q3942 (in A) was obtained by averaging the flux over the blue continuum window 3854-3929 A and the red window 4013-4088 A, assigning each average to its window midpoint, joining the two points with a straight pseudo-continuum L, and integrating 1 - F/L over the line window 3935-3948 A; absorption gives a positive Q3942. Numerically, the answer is 2.7 A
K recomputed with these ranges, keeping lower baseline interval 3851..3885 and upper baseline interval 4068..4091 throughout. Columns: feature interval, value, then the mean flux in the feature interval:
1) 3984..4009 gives -2.4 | 26.8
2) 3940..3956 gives 0.3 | 22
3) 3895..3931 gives -1.2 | 21.7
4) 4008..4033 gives -1.3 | 26.8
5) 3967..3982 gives 3.9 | 17.5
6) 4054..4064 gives 0.9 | 24.6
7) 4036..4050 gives 0.0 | 26.5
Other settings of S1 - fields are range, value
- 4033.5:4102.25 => 20.03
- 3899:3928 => 8.255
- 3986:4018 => 19.42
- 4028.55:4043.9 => 20.18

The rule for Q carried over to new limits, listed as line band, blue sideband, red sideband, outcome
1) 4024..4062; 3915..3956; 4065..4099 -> -1.5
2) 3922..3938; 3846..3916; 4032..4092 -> 4.8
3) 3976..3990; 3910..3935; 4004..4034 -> 0.7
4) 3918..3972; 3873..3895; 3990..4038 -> 9.4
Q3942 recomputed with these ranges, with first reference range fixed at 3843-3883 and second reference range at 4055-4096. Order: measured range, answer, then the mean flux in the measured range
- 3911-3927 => -1.7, 23.5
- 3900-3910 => 0.3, 20.2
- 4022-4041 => -0.9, 26.3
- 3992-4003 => -1.7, 27.7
